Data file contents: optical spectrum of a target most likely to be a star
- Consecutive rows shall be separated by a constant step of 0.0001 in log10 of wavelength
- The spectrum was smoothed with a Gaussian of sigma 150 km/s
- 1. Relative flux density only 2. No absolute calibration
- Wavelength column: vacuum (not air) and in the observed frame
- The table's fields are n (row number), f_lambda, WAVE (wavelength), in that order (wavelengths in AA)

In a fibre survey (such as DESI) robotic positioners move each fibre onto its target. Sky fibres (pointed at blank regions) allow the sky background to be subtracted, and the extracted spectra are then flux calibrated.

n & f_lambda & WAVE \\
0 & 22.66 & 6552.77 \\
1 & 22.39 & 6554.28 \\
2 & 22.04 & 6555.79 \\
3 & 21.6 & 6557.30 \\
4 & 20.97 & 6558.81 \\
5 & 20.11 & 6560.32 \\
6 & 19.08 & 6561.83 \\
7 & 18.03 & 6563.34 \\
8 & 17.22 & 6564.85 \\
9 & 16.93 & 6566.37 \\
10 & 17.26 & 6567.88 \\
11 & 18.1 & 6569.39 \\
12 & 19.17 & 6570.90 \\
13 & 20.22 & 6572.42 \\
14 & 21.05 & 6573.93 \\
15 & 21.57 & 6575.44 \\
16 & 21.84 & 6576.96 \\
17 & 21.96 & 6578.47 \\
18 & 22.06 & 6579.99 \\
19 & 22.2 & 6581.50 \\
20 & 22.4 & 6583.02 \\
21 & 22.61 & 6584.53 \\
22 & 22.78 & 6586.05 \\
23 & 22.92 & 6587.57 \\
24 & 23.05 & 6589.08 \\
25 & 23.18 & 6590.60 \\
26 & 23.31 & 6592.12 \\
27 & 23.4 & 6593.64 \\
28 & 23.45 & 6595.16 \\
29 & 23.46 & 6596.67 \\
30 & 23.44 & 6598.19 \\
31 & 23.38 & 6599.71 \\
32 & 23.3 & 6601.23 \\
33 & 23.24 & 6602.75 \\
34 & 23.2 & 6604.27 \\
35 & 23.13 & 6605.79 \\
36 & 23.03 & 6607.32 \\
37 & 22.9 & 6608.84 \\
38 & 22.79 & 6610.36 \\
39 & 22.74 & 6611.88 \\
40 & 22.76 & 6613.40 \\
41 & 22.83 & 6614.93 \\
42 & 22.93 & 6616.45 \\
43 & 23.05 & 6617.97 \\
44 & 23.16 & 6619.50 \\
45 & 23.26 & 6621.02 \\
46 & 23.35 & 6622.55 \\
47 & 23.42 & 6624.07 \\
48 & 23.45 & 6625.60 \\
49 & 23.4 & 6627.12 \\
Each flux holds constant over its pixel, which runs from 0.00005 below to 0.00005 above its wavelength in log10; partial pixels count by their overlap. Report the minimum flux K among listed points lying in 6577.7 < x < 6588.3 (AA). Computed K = 21.96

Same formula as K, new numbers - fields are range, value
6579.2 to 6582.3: 22.06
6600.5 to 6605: 23.2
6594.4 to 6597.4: 23.45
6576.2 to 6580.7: 21.84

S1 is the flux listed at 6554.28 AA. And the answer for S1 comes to 22.39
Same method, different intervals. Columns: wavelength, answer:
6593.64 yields 23.4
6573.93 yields 21.05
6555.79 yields 22.04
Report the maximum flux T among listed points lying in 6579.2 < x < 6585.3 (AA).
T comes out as 22.61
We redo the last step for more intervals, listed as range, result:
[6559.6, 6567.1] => 20.11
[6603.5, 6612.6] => 23.2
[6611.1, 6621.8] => 23.26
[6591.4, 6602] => 23.46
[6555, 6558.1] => 22.04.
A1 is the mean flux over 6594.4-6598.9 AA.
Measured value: 23.5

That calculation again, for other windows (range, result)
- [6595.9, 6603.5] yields 23.4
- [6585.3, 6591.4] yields 23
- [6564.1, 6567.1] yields 17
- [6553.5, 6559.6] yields 21.7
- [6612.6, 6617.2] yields 22.8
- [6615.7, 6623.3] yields 23.1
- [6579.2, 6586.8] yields 22.4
